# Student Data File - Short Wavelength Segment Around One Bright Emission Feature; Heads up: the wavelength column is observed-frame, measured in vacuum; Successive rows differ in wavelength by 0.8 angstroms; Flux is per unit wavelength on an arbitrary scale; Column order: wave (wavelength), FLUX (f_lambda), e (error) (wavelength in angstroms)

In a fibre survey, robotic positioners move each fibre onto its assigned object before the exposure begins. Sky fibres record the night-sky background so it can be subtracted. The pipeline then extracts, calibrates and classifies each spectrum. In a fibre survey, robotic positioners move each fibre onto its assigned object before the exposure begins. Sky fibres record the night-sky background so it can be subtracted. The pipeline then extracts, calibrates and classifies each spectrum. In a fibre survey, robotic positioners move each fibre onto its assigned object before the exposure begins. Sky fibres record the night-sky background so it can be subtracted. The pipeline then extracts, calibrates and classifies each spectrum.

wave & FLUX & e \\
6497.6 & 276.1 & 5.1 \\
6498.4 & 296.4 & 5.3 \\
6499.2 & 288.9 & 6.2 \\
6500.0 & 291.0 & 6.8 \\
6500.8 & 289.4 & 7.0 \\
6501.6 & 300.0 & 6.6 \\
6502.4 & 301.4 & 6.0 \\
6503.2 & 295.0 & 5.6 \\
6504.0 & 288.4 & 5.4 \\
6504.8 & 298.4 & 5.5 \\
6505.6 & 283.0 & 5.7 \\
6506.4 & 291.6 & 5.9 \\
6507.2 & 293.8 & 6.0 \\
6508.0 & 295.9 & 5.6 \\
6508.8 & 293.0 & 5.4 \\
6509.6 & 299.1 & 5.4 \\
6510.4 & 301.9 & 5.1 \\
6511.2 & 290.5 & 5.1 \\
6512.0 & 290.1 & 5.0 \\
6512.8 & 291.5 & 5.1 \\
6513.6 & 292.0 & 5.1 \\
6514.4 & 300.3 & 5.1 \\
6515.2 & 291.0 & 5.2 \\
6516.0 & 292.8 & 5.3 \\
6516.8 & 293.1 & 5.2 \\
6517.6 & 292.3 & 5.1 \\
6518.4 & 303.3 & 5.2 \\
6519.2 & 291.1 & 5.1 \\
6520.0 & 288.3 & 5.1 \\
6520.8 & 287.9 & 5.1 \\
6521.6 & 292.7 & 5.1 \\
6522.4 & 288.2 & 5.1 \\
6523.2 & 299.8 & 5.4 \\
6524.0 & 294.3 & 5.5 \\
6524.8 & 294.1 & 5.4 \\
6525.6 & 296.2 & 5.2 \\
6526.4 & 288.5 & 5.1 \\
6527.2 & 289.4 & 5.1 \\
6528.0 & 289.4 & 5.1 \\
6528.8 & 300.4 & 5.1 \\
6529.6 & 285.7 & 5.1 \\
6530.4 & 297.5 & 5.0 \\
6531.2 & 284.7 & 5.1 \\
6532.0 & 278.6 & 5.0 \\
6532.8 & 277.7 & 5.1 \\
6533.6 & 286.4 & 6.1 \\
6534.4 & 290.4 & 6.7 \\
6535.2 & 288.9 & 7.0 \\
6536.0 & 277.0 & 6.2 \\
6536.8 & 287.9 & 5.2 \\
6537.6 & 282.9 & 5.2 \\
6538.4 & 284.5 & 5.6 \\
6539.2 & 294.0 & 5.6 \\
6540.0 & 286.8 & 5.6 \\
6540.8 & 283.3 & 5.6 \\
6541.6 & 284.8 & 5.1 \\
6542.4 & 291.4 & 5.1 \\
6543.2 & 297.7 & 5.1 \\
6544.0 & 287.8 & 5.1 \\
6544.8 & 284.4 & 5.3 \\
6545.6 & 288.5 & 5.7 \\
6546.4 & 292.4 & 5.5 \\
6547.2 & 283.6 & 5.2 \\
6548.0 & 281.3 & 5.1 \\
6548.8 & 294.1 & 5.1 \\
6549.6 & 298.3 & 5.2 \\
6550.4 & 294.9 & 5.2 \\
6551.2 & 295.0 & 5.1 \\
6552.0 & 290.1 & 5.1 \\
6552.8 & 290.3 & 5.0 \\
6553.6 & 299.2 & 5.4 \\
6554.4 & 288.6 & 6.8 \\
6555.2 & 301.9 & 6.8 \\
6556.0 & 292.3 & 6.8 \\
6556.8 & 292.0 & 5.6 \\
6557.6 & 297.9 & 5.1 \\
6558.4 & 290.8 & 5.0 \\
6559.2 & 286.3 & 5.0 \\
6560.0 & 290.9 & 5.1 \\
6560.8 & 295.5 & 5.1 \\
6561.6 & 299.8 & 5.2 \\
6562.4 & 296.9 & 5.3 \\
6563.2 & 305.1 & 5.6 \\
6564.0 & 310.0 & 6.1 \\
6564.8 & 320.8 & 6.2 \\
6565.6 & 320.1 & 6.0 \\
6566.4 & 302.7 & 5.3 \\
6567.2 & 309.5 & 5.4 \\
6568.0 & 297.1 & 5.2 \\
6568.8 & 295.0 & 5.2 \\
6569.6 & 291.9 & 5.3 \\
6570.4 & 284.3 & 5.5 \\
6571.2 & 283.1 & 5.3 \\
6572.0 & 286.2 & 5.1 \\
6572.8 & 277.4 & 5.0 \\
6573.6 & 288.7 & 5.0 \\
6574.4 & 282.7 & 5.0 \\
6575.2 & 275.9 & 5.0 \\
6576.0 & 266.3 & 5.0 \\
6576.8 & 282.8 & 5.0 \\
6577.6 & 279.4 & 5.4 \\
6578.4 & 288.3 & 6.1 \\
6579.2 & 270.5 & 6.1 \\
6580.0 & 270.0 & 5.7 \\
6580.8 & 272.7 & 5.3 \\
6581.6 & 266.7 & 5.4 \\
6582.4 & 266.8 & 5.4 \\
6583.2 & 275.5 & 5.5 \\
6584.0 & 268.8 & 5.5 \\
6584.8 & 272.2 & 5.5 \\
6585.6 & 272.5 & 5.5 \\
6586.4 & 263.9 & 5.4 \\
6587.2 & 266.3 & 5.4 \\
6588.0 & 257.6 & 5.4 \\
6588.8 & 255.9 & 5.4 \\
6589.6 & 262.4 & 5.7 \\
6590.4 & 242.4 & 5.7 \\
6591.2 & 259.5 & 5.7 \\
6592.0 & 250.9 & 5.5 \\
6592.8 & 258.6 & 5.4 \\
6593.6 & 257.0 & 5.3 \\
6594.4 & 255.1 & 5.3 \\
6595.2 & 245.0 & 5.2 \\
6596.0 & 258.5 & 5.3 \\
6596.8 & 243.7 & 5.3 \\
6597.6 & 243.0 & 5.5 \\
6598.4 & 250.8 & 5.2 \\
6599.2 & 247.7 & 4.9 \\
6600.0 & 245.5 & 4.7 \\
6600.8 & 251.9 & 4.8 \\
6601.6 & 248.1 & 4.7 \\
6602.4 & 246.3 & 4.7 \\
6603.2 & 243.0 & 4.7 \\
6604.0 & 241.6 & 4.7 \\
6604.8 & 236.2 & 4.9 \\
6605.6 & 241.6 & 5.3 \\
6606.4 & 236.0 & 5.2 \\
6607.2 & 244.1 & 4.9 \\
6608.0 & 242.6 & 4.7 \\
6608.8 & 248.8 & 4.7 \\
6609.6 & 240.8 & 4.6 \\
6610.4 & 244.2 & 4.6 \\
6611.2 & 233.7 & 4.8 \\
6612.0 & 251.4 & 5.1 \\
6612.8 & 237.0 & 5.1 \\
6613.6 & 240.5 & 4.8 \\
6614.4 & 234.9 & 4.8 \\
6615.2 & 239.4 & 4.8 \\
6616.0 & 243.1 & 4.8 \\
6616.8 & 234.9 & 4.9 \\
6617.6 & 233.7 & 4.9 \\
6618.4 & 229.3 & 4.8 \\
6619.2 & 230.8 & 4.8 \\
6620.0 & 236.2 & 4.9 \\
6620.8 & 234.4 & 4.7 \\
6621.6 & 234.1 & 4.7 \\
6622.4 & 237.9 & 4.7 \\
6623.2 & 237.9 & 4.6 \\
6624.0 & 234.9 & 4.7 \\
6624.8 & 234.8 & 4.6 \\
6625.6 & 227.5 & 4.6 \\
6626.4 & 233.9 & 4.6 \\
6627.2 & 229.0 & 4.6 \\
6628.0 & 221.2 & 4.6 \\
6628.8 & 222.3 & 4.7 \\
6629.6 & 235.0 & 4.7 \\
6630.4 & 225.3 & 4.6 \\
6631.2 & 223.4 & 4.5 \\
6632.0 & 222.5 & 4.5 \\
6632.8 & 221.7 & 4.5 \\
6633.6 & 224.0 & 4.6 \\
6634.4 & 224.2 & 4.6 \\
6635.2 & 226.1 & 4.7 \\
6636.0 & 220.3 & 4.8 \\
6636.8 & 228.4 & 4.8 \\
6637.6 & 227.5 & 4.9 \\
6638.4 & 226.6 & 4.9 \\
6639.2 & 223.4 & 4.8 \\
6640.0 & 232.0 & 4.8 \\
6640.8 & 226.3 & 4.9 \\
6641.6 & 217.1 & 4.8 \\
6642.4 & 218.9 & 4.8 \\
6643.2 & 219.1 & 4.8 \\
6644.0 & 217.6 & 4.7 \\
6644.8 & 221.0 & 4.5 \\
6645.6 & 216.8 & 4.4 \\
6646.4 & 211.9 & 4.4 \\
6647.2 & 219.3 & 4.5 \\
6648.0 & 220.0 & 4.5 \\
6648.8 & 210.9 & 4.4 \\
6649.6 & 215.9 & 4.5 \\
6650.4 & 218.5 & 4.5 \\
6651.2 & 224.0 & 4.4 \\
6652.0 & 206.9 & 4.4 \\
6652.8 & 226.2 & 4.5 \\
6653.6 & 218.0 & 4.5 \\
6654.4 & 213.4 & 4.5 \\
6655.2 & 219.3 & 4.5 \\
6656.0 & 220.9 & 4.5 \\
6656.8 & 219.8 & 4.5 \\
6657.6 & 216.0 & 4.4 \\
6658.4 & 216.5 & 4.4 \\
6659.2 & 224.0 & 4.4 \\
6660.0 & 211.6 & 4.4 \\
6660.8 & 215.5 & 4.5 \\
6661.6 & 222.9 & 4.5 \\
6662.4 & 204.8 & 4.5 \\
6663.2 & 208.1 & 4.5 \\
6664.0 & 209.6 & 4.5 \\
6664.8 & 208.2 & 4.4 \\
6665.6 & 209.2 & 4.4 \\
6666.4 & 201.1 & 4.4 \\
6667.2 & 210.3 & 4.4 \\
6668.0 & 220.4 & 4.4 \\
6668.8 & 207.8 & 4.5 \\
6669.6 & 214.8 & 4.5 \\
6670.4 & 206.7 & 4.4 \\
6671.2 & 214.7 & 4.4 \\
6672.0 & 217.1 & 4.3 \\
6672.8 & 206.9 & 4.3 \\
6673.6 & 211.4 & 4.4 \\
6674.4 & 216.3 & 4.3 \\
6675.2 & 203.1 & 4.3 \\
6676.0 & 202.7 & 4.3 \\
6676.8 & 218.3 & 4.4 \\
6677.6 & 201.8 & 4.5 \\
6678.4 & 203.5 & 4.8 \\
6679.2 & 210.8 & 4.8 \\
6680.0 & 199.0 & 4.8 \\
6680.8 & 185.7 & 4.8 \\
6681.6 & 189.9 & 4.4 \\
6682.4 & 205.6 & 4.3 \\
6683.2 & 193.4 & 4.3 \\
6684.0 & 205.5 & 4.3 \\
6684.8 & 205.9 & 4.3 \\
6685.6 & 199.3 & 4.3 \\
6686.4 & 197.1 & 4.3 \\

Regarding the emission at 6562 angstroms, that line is C III] 1909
